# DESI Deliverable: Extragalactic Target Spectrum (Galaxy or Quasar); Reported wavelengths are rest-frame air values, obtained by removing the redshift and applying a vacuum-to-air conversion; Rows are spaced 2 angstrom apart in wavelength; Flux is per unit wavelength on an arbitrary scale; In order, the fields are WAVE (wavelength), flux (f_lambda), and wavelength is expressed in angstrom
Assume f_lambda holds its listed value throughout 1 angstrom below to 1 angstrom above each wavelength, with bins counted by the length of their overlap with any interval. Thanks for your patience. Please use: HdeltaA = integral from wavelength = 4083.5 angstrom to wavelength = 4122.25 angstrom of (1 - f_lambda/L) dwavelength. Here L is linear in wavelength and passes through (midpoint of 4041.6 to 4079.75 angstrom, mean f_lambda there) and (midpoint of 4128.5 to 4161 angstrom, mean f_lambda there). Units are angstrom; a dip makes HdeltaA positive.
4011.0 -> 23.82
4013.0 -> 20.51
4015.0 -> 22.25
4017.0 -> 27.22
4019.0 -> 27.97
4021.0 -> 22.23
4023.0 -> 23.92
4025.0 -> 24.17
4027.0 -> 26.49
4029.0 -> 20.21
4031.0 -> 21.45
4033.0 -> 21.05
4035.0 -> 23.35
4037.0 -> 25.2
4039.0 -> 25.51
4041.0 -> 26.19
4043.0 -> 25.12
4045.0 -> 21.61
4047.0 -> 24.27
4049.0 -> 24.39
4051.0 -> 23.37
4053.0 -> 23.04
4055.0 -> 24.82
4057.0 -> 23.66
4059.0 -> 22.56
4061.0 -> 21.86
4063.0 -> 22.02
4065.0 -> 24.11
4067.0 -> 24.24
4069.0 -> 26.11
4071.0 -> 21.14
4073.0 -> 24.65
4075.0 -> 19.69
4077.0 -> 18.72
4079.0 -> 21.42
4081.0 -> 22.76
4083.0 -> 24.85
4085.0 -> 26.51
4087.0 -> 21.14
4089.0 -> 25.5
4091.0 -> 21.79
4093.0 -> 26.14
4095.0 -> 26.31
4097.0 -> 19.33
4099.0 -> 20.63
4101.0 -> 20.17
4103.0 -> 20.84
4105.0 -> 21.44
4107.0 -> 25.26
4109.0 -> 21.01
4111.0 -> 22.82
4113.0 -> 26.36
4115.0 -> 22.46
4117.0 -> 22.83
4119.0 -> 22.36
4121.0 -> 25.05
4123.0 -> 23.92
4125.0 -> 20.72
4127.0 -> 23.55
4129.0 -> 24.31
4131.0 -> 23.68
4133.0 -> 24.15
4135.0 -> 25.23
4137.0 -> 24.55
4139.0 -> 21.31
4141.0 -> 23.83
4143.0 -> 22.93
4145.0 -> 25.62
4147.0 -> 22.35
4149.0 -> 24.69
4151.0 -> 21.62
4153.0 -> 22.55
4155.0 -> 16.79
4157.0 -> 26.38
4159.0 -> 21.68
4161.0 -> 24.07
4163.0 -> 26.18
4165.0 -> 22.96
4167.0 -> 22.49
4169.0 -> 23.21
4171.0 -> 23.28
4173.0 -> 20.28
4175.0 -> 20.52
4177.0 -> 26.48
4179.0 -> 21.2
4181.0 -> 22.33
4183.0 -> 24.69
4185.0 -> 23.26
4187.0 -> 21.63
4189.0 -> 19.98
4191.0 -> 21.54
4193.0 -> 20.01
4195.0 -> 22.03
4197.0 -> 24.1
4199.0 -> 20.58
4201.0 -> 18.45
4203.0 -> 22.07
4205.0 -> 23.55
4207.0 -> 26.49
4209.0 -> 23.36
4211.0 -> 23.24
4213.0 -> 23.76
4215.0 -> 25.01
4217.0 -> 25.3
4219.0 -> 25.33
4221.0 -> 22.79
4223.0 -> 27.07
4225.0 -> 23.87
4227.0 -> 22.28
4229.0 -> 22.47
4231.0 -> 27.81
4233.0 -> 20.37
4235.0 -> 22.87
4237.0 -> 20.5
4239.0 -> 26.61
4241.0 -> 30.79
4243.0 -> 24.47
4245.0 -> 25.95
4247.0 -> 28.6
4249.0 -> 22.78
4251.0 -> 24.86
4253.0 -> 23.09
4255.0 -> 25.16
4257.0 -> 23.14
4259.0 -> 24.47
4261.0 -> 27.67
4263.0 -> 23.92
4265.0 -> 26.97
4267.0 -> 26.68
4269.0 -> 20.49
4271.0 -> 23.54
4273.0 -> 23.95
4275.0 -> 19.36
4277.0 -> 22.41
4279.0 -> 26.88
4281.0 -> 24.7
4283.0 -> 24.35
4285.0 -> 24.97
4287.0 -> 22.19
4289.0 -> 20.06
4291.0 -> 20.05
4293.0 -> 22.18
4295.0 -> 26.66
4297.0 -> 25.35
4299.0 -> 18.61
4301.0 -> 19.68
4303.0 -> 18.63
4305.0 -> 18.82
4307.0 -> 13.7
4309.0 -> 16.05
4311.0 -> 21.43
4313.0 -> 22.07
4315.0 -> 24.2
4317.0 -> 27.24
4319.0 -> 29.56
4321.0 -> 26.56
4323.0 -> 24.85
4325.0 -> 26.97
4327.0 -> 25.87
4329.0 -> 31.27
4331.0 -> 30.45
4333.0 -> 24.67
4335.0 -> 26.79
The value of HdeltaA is 0.10 angstrom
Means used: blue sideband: 23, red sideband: 23.2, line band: 23.1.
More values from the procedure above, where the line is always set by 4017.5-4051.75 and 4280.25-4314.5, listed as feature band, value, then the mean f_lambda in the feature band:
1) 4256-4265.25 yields -1.5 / 25.1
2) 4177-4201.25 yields 0.4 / 21.9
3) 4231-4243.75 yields -1.6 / 24.5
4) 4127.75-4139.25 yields -0.6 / 24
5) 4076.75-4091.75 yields 0.2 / 23.1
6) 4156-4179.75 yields -0.7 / 23.2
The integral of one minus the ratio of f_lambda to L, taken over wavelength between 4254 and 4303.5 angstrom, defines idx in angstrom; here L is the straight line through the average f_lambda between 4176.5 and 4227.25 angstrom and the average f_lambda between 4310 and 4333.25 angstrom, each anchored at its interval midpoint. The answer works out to 3.5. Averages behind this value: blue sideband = 23.1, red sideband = 26.3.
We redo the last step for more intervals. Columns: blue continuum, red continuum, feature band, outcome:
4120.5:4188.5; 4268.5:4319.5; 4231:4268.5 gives -4.2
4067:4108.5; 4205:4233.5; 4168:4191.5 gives 1.4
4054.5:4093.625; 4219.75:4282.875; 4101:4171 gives 1.2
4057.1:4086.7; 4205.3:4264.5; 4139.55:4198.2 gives 3.0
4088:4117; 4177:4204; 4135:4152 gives -0.8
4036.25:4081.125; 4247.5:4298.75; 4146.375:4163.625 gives 0.5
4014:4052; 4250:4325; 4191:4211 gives 1.0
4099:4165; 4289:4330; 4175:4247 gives -1.6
